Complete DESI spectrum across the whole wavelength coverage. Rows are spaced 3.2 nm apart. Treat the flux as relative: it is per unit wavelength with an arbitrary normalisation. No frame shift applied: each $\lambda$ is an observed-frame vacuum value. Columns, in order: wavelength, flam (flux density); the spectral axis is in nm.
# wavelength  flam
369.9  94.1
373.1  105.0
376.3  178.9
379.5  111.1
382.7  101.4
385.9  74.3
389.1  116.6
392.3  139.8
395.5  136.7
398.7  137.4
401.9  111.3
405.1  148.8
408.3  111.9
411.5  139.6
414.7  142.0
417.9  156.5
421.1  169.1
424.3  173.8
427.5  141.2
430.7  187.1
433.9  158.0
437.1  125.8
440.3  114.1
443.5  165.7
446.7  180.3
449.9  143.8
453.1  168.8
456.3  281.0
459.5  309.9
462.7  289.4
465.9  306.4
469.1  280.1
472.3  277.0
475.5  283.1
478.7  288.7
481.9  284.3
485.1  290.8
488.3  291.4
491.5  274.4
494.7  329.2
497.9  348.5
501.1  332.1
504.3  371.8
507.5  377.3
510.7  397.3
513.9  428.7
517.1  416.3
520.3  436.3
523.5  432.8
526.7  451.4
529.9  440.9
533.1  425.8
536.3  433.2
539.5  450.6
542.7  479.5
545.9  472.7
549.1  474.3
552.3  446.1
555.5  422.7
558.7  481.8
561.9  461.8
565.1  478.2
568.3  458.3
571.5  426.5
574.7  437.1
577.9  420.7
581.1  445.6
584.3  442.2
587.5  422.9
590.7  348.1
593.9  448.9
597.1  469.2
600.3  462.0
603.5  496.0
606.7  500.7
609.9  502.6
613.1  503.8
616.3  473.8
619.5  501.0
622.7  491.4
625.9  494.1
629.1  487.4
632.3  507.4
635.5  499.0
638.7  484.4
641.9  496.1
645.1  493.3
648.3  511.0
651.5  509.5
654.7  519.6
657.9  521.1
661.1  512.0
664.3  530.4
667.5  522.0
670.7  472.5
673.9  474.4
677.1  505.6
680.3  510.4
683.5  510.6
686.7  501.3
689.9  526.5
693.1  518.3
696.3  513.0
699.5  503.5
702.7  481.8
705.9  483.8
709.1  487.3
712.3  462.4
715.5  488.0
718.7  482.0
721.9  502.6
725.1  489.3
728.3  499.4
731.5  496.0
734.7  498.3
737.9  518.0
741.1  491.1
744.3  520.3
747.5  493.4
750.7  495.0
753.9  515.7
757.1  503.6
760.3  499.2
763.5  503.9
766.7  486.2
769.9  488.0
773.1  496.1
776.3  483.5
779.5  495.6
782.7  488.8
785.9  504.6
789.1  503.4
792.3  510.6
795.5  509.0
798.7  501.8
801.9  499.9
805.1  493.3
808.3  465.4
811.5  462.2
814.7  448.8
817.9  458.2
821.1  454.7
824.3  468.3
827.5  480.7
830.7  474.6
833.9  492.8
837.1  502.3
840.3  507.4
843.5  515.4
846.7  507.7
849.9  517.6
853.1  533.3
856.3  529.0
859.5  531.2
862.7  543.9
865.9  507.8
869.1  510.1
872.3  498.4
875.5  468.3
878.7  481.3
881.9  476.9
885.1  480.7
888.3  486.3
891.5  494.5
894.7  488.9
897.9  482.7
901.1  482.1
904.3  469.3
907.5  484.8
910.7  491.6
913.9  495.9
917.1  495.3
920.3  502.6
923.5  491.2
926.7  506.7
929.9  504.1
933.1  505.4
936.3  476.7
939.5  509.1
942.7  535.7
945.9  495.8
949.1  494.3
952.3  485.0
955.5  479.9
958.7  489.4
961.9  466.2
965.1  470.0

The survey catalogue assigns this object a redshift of 0.140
